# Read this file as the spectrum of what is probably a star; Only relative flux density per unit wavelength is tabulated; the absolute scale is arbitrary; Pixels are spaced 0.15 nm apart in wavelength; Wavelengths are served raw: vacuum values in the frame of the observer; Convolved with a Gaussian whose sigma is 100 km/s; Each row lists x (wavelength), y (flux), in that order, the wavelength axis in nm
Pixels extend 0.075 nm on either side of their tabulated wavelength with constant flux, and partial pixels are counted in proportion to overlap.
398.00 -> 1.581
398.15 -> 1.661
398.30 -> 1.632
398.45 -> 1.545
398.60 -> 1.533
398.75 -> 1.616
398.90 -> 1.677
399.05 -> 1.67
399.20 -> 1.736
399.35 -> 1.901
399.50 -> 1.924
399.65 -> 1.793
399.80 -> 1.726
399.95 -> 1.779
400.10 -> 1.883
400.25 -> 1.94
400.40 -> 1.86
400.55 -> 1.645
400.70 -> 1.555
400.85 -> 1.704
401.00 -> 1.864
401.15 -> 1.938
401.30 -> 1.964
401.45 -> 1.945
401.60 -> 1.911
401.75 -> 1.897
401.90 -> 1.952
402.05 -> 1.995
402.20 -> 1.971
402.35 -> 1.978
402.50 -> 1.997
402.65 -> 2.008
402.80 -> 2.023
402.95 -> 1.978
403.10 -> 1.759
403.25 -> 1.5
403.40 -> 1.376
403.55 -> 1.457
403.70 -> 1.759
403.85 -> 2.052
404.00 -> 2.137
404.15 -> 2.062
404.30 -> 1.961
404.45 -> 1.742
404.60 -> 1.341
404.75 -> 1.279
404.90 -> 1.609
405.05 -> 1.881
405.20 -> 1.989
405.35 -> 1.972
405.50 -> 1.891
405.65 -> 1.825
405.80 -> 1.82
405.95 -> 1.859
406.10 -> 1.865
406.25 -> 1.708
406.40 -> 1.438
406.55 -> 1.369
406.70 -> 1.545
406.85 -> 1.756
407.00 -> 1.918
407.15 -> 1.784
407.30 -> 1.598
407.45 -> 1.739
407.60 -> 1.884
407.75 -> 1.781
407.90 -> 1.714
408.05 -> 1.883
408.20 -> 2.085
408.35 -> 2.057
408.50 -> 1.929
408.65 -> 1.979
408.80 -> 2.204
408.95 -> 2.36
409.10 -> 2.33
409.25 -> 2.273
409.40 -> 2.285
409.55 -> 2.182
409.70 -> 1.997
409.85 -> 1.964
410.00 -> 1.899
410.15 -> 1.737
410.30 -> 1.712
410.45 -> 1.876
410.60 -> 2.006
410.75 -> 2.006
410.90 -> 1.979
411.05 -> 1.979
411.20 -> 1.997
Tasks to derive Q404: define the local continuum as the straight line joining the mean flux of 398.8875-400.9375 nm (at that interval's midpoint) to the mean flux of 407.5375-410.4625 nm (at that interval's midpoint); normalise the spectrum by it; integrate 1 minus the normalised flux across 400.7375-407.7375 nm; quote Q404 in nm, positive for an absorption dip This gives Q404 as 0.30 nm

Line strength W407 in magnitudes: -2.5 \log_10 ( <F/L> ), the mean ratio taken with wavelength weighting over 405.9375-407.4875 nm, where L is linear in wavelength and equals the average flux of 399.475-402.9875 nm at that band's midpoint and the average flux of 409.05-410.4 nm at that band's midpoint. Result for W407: 0.18 mag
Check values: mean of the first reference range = 1.88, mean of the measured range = 1.68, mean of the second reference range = 2.03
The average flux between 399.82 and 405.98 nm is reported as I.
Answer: 1.83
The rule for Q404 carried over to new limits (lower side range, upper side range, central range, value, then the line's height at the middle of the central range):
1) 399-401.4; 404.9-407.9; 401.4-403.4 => -0.12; 1.79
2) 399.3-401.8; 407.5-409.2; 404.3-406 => 0.17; 1.94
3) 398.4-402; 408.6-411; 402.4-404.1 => 0.04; 1.87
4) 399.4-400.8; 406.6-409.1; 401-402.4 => -0.10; 1.81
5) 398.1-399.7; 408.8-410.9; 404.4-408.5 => 0.39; 1.94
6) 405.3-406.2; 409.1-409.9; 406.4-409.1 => 0.23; 2.02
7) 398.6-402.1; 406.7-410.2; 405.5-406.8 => 0.15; 1.92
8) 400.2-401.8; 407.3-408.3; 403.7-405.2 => 0.03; 1.84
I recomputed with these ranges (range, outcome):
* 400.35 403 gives 1.9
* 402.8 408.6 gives 1.78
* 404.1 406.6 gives 1.74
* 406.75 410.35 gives 1.96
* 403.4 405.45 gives 1.77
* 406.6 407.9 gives 1.74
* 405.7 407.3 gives 1.7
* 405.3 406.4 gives 1.82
